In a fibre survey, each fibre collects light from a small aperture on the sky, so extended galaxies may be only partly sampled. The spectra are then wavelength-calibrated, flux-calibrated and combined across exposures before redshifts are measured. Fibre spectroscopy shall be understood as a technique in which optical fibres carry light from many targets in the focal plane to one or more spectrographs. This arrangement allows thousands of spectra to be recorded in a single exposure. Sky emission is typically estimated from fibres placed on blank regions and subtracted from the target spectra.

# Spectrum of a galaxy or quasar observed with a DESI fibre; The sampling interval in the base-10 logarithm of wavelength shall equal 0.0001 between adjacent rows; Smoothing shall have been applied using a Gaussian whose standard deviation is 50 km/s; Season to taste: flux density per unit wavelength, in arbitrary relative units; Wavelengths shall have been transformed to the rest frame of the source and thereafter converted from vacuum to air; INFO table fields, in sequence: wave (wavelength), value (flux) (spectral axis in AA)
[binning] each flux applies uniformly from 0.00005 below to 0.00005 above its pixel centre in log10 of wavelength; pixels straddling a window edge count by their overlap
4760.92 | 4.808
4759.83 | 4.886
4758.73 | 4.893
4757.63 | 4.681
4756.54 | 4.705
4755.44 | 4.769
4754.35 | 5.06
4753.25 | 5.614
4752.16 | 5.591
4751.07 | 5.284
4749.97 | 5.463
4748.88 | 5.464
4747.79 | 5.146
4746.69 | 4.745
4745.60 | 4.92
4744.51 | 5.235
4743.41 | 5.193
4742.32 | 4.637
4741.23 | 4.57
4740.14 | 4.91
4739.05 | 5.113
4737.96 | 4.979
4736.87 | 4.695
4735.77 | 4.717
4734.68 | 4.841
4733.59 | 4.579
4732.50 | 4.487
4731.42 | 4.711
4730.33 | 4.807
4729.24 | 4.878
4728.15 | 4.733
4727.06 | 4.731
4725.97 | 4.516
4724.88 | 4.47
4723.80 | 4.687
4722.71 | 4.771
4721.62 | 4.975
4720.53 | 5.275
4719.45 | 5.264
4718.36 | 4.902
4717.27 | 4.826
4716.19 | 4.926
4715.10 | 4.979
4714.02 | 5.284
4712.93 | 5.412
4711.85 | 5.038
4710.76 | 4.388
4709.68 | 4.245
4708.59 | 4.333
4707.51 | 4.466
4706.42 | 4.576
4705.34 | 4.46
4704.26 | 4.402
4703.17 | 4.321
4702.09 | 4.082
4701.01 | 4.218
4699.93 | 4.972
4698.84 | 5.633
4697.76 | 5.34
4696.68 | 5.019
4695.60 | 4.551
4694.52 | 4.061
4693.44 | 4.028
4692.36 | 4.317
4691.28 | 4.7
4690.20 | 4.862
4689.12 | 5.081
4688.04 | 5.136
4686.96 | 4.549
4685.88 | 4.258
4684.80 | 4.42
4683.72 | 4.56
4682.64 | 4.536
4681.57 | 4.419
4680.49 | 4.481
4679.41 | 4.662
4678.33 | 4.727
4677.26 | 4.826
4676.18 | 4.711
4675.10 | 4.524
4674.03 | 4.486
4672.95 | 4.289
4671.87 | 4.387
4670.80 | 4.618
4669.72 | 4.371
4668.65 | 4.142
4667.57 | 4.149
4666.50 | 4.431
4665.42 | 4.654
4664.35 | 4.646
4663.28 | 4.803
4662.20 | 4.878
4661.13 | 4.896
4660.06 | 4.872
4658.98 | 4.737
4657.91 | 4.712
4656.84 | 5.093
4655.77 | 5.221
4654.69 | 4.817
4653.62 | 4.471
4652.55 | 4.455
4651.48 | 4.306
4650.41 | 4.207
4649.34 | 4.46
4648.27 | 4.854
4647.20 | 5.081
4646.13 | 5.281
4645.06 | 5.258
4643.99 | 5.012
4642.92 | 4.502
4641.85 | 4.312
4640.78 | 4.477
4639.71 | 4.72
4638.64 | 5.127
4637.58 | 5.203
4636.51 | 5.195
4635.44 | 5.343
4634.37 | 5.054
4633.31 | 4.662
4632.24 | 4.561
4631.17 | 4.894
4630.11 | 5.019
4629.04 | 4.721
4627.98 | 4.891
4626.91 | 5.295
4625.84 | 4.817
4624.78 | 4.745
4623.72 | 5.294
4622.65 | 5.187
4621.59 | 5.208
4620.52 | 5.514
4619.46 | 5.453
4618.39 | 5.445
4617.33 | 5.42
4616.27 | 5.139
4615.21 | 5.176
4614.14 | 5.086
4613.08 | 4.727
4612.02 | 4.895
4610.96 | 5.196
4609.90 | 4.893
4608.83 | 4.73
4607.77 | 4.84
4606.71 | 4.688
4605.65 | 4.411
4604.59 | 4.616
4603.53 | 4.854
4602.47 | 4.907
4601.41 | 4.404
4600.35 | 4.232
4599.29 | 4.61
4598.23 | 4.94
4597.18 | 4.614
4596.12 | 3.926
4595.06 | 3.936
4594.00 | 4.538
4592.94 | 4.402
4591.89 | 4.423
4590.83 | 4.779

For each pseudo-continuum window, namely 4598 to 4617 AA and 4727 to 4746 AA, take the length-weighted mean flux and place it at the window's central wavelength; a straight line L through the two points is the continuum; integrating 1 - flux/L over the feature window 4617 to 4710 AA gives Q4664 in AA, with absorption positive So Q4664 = 1.4 AA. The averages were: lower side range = 4.8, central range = 4.74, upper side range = 4.82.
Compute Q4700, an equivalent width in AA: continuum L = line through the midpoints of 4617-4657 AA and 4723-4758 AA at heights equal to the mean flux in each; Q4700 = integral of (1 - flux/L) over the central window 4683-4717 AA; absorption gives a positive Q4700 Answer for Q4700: 1.73 AA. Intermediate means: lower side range 4.93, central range 4.67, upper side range 4.91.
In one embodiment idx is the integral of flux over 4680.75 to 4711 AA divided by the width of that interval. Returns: 4.57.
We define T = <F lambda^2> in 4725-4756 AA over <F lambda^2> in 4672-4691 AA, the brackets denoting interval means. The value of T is 1.1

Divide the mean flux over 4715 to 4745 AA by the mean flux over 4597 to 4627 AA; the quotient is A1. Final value 0.98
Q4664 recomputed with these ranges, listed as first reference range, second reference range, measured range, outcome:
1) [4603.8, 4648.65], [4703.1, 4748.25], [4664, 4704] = 2.4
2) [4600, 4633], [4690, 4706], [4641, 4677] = 0.8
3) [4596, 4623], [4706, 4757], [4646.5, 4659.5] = 0.5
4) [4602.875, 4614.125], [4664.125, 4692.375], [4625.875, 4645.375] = -0.8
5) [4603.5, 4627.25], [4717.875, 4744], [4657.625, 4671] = 0.9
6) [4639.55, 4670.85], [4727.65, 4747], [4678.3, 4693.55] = 0.5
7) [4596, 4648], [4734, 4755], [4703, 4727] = 1.3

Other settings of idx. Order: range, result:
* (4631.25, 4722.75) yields 4.71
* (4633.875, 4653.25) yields 4.82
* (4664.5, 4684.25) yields 4.5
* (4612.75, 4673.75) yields 4.84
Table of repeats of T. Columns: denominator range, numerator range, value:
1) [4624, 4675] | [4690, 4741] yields 1.03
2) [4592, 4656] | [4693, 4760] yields 1.04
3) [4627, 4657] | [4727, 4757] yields 1.07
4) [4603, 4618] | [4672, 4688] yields 0.95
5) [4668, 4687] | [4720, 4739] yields 1.08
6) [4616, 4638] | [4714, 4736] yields 0.99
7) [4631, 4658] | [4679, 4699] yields 0.98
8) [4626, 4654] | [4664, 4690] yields 0.96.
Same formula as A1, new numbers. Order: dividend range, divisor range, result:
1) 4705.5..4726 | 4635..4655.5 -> 1.00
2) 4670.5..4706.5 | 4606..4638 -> 0.91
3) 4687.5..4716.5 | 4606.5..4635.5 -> 0.93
